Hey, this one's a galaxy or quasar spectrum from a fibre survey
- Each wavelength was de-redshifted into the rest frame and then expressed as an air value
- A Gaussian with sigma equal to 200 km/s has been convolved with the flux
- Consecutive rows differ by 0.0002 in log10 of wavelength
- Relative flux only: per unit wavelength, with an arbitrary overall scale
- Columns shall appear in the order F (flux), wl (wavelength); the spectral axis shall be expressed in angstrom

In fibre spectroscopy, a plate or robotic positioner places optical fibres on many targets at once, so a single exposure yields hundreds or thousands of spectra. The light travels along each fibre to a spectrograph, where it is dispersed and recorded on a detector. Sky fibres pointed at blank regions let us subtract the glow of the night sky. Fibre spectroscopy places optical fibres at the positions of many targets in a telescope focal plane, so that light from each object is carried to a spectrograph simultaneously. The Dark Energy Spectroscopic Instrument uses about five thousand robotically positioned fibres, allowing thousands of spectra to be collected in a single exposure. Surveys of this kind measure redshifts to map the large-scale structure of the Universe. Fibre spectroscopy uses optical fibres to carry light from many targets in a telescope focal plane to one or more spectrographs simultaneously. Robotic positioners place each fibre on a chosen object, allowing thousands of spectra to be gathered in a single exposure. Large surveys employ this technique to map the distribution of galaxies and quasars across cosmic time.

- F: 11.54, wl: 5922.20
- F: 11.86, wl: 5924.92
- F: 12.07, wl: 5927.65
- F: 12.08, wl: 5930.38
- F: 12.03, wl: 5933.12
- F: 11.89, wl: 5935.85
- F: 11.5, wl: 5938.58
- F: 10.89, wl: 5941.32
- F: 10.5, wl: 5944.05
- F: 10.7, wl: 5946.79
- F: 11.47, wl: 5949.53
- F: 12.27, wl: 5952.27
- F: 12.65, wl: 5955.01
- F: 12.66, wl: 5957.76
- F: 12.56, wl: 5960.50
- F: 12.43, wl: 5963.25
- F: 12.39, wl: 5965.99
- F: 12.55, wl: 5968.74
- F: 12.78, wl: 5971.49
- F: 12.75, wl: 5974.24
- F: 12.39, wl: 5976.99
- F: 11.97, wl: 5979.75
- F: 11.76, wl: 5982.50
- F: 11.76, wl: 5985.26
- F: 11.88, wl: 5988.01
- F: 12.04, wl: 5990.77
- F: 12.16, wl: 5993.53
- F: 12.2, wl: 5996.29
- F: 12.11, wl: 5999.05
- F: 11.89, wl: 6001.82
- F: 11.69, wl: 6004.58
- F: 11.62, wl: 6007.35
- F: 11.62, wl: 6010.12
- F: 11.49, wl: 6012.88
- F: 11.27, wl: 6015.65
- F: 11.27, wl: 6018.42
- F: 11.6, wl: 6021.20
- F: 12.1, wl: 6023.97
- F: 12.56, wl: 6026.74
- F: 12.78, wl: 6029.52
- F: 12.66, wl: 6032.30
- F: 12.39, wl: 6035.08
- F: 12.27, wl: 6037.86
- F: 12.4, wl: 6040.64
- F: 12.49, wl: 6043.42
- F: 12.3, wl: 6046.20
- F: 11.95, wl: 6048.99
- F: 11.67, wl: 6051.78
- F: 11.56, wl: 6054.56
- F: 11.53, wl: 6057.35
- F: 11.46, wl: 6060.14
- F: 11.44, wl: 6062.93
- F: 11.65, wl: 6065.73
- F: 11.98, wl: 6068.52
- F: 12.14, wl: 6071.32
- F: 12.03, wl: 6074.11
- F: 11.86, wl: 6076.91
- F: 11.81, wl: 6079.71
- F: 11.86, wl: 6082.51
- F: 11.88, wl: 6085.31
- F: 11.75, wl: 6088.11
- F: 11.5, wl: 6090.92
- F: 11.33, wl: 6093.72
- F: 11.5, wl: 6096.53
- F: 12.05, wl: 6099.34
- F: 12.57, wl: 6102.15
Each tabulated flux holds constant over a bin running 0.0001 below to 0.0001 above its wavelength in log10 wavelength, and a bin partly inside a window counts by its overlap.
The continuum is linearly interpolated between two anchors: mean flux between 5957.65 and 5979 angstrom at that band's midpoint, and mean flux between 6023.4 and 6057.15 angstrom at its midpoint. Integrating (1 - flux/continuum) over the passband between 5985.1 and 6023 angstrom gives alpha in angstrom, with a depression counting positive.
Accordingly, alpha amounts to 1.9 angstrom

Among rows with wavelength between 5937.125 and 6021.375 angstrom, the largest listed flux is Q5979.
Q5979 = 12.78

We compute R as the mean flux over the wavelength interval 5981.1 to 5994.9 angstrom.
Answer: 11.9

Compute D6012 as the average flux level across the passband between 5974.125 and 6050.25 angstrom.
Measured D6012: 12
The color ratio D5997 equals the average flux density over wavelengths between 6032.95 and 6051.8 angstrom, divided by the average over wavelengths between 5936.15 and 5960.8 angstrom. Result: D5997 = 1.05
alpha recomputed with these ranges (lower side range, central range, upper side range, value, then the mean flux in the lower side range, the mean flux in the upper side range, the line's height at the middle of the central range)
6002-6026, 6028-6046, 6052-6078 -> -1.25 angstrom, 11.6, 11.7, 11.7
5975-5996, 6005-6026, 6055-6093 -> 0.58 angstrom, 12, 11.7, 11.9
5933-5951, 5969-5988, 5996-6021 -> -1.26 angstrom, 11.2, 11.7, 11.5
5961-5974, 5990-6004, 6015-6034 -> 0.28 angstrom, 12.6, 12.1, 12.3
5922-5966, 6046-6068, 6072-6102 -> 0.26 angstrom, 11.8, 11.8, 11.8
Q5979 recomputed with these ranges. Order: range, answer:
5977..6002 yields 12.2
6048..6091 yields 12.14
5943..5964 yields 12.66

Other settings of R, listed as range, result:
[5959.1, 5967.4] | 12.5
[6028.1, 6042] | 12.5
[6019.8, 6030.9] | 12.3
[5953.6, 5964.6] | 12.6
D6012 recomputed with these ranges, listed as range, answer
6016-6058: 12.1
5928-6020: 11.9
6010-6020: 11.4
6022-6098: 12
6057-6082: 11.8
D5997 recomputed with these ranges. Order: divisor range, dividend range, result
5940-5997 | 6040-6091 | 0.99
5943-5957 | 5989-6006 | 1.04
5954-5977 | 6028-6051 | 0.98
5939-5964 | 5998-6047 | 1.02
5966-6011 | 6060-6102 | 0.97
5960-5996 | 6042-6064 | 0.96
